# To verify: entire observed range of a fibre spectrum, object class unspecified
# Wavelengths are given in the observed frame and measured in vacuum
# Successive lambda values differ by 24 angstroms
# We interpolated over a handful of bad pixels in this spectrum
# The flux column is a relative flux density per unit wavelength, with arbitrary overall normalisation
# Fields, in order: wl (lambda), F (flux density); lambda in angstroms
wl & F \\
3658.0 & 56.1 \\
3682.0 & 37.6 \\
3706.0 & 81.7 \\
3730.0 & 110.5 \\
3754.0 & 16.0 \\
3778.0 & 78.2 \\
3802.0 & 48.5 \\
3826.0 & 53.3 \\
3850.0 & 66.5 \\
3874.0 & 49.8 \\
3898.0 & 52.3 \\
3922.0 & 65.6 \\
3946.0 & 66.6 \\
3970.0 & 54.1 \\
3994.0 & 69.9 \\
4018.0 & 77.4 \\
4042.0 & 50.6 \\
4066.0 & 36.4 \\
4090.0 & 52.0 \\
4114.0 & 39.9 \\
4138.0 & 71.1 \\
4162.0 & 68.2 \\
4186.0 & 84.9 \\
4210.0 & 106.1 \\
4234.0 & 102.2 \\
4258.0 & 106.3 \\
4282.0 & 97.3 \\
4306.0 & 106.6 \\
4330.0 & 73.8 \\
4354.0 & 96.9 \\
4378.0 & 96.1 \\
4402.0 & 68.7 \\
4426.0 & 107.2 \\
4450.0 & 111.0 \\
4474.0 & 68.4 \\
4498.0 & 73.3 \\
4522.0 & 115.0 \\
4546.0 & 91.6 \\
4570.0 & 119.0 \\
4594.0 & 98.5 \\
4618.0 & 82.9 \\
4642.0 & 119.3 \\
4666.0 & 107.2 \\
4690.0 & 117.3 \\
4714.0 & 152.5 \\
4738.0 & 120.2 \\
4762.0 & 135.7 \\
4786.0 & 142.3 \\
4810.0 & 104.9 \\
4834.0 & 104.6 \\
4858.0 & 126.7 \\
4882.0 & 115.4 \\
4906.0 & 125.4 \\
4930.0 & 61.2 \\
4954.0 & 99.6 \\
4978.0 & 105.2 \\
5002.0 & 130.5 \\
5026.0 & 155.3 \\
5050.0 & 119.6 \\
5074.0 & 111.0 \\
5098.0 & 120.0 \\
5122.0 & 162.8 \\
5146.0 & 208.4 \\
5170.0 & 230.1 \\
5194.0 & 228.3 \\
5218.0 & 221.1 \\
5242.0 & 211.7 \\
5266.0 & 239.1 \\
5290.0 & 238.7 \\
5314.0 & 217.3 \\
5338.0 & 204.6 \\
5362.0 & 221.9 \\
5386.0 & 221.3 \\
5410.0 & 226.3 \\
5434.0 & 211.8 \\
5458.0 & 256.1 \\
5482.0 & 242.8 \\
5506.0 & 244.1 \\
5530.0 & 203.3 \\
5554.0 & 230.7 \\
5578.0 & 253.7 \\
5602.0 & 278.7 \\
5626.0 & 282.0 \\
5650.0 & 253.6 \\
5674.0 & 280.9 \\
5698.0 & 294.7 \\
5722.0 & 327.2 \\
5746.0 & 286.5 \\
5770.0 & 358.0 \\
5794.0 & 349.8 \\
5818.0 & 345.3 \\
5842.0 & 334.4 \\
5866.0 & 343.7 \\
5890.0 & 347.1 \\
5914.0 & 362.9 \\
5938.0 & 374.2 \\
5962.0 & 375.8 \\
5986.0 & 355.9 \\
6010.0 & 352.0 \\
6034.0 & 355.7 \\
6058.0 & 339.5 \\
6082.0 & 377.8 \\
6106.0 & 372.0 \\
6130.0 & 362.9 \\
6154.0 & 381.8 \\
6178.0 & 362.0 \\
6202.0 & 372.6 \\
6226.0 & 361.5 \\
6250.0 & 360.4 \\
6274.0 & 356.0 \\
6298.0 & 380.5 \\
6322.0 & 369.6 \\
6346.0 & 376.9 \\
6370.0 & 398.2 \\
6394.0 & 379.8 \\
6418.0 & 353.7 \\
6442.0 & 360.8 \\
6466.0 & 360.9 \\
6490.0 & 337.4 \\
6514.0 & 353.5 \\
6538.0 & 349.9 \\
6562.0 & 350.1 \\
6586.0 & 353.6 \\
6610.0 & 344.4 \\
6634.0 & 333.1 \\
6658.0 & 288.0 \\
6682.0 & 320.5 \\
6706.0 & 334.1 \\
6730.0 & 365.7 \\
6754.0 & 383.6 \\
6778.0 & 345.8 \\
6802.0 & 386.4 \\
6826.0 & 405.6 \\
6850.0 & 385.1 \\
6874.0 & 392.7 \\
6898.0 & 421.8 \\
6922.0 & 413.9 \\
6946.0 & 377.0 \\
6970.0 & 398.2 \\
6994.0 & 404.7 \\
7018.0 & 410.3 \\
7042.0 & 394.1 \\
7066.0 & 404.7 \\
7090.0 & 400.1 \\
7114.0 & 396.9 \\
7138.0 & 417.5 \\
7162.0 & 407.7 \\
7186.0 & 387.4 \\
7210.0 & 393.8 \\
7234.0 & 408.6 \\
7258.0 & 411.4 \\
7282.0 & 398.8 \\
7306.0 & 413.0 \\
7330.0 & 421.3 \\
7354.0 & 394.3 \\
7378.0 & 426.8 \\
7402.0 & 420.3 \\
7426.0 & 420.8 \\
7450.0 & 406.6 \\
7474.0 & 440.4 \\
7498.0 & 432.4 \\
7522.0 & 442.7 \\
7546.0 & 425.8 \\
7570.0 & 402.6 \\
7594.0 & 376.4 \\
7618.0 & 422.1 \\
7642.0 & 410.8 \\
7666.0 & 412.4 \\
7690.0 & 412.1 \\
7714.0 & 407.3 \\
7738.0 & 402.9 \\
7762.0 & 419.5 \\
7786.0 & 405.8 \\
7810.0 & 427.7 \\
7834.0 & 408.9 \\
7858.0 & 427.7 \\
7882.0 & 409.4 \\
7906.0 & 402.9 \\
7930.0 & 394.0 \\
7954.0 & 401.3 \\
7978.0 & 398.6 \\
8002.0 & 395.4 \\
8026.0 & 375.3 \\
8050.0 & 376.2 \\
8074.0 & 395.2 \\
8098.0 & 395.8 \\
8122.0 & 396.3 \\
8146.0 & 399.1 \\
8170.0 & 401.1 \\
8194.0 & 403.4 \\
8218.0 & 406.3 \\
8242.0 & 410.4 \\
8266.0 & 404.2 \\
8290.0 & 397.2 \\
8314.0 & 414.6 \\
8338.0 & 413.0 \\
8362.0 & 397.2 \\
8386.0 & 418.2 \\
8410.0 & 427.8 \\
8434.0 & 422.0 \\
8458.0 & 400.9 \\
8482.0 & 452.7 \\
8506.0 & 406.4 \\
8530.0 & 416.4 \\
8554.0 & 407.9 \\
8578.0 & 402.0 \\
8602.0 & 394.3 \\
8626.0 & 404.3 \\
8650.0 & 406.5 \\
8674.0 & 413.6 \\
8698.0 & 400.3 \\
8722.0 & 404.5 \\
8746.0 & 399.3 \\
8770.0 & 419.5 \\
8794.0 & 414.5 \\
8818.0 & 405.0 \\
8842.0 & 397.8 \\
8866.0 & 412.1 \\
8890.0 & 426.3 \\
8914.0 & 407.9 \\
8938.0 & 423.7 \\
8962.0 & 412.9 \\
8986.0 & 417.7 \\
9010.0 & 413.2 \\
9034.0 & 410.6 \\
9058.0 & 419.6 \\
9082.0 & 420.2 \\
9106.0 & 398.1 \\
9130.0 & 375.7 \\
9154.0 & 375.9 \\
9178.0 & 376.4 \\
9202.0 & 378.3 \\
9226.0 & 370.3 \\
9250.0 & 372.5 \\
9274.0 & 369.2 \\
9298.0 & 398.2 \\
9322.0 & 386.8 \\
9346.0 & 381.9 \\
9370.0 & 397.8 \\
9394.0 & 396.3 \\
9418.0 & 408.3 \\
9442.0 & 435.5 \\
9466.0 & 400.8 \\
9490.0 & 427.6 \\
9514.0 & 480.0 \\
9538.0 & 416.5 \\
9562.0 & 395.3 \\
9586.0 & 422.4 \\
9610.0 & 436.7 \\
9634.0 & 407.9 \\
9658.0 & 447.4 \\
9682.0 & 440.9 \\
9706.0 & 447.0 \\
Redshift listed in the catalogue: 0.287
